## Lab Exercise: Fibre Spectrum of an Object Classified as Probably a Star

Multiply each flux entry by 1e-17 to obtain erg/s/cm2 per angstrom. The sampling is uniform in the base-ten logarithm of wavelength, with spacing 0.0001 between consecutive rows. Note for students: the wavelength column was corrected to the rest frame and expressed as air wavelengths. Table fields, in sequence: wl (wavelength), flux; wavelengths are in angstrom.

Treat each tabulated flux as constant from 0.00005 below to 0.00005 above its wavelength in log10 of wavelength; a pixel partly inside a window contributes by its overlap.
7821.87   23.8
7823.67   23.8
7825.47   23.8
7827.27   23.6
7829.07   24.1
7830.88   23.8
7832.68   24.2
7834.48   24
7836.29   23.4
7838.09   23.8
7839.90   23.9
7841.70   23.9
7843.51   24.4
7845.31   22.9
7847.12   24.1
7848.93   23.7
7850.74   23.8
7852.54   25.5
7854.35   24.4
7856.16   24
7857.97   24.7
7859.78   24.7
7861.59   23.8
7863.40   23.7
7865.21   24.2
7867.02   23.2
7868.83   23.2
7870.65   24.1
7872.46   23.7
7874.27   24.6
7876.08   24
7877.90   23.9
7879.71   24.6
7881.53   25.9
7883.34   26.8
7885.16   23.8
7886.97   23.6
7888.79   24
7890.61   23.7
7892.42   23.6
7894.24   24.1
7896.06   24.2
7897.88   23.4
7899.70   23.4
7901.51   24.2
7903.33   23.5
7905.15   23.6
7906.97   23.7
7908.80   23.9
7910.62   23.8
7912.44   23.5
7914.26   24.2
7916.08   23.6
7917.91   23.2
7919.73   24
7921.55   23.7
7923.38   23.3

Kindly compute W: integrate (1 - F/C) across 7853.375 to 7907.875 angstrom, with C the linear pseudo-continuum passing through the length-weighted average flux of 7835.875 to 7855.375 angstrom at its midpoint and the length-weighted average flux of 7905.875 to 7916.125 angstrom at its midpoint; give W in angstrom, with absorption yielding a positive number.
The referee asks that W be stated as -0.4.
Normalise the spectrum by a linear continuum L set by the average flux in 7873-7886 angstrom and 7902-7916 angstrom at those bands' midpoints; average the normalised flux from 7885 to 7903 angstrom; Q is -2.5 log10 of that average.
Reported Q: 0.02 mag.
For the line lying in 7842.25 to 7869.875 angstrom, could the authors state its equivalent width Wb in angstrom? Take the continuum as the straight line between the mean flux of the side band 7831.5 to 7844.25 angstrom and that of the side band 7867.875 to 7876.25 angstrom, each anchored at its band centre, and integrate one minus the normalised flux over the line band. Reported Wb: -0.1 angstrom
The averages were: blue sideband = 23.9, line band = 24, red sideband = 23.9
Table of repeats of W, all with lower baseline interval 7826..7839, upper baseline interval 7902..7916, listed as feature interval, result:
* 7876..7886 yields -0.5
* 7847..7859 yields -0.3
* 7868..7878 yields -0.1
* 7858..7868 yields -0.1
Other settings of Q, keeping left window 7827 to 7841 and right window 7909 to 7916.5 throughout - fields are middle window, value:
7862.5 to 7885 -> -0.02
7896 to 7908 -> 0.01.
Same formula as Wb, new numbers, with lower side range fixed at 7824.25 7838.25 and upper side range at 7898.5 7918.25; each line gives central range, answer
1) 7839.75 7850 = 0.0 angstrom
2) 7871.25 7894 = -0.6 angstrom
